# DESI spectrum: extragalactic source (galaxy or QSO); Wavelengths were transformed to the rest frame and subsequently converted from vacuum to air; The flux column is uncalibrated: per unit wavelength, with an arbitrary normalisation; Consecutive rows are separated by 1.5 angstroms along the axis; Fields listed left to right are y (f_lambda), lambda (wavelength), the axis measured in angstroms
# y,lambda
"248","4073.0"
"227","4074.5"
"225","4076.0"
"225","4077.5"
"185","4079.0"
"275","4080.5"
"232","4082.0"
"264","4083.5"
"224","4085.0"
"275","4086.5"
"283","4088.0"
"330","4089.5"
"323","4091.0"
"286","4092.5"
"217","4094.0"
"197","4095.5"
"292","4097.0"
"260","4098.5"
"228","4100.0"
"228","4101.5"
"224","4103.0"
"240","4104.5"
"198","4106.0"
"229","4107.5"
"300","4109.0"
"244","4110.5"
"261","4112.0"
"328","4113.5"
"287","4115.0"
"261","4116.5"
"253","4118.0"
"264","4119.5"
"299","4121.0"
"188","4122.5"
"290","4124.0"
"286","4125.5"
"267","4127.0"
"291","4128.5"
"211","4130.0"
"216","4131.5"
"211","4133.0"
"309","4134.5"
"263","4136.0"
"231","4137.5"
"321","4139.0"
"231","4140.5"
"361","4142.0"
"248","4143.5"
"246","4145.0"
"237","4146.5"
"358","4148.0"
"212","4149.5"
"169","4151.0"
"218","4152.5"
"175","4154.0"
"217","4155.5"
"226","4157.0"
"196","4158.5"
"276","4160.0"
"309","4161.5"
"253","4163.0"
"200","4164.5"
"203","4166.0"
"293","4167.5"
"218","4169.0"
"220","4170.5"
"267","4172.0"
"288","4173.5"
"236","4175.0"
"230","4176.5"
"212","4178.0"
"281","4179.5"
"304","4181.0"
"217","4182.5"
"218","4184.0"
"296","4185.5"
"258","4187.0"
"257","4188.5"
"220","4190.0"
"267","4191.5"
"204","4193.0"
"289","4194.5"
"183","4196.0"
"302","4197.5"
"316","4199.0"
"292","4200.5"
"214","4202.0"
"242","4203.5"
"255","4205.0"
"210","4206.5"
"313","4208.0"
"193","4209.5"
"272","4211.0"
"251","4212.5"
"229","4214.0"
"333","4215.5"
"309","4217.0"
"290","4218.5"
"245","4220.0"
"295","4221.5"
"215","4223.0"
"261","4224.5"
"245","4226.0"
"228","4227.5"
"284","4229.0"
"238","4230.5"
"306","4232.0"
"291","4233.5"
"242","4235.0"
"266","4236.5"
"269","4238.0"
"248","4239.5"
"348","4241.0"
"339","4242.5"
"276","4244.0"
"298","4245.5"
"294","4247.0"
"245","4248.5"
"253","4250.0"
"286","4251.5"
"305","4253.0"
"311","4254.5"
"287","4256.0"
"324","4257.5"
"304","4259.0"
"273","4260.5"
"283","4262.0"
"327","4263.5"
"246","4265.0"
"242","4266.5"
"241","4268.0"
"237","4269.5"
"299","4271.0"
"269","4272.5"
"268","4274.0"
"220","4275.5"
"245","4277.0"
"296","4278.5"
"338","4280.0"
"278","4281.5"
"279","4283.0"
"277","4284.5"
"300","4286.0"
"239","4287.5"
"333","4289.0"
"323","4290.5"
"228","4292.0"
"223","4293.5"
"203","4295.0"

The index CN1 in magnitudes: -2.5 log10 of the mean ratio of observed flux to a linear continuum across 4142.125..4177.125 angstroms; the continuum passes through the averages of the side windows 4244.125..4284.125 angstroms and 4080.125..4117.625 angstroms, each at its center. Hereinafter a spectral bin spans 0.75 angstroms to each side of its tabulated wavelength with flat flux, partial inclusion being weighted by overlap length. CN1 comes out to 0.11 mag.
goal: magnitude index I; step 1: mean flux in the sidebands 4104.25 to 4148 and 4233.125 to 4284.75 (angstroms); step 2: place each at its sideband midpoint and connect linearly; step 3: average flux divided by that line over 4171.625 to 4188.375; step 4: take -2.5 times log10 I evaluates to 0.06 mag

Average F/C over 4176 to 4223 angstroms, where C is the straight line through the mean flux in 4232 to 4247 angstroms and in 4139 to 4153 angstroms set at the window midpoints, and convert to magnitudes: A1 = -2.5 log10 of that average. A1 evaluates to 0.07 mag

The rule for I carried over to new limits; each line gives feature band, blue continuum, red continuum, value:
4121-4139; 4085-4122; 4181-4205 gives 0.01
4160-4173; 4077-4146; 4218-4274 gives 0.07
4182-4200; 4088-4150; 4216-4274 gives 0.07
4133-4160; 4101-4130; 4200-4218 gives 0.05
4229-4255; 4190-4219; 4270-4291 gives -0.05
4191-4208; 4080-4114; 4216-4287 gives 0.07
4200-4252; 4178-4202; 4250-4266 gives 0.03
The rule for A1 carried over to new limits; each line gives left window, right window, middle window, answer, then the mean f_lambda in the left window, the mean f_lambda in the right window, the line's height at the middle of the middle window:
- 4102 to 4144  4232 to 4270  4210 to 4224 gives 0.03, 261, 282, 277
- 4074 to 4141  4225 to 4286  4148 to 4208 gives 0.09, 255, 278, 266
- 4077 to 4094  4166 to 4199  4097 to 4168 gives 0.02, 262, 251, 257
